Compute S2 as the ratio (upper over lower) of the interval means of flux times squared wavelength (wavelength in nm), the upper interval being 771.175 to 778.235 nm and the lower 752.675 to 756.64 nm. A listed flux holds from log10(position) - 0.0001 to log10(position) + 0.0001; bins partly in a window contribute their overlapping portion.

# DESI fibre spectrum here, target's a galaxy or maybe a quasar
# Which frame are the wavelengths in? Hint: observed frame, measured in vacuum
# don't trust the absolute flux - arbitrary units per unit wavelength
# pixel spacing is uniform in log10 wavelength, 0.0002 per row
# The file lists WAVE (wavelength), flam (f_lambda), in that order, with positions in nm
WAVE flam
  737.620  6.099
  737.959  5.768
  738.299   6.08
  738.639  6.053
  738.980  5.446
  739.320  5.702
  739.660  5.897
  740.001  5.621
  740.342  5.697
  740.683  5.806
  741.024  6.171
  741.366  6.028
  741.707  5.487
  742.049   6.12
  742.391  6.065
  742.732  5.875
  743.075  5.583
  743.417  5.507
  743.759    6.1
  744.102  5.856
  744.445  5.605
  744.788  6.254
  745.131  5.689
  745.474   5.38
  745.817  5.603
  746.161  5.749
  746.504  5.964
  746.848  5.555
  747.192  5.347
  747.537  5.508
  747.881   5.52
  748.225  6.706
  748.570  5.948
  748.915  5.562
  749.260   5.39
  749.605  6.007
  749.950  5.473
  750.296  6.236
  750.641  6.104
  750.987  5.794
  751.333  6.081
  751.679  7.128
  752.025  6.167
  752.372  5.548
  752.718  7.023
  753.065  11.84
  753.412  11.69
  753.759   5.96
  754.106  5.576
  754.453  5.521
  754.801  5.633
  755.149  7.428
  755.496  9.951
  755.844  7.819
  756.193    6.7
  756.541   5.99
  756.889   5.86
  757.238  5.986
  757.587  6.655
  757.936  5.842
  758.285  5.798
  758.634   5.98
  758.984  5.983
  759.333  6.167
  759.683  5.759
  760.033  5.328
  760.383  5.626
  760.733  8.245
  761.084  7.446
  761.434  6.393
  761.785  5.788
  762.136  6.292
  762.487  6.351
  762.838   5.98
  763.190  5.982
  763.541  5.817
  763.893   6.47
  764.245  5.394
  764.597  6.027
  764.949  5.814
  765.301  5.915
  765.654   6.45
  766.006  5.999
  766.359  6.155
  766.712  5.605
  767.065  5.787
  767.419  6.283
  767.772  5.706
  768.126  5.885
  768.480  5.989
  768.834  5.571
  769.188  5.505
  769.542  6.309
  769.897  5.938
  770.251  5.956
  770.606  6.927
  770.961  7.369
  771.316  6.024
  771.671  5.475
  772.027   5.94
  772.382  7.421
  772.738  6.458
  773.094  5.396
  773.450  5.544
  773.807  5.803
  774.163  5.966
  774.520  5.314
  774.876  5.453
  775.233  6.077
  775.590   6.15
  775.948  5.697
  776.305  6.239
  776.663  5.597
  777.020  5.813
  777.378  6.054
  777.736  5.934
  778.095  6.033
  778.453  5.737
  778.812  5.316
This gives 0.8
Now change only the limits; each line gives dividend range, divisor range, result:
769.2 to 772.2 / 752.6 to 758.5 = 0.91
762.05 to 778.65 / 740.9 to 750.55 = 1.10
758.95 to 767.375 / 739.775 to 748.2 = 1.12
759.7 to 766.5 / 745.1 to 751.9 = 1.10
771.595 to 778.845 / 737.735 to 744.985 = 1.10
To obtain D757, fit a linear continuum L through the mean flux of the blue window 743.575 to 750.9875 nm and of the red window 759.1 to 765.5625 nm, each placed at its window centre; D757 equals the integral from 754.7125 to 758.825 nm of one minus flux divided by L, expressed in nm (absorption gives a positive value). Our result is -0.43 nm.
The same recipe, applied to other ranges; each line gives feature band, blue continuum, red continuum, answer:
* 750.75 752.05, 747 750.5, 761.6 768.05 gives -0.11 nm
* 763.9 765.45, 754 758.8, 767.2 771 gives 0.09 nm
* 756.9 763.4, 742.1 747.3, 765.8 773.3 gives -0.25 nm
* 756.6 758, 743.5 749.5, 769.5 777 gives -0.06 nm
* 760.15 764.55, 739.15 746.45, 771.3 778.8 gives -0.33 nm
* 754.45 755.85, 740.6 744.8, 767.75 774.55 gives -0.35 nm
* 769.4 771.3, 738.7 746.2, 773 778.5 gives -0.22 nm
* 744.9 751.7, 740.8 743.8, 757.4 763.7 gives 0.19 nm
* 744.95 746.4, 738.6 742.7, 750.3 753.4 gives 0.18 nm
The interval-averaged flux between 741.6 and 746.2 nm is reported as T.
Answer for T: 5.78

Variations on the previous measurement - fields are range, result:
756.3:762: 6.19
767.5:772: 6.06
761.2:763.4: 6.16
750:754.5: 6.98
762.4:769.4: 5.93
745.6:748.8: 5.76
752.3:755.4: 7.48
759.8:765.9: 6.19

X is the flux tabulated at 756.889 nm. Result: 5.86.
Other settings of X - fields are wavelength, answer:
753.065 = 11.84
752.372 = 5.548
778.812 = 5.316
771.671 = 5.475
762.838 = 5.98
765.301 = 5.915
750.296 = 6.236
